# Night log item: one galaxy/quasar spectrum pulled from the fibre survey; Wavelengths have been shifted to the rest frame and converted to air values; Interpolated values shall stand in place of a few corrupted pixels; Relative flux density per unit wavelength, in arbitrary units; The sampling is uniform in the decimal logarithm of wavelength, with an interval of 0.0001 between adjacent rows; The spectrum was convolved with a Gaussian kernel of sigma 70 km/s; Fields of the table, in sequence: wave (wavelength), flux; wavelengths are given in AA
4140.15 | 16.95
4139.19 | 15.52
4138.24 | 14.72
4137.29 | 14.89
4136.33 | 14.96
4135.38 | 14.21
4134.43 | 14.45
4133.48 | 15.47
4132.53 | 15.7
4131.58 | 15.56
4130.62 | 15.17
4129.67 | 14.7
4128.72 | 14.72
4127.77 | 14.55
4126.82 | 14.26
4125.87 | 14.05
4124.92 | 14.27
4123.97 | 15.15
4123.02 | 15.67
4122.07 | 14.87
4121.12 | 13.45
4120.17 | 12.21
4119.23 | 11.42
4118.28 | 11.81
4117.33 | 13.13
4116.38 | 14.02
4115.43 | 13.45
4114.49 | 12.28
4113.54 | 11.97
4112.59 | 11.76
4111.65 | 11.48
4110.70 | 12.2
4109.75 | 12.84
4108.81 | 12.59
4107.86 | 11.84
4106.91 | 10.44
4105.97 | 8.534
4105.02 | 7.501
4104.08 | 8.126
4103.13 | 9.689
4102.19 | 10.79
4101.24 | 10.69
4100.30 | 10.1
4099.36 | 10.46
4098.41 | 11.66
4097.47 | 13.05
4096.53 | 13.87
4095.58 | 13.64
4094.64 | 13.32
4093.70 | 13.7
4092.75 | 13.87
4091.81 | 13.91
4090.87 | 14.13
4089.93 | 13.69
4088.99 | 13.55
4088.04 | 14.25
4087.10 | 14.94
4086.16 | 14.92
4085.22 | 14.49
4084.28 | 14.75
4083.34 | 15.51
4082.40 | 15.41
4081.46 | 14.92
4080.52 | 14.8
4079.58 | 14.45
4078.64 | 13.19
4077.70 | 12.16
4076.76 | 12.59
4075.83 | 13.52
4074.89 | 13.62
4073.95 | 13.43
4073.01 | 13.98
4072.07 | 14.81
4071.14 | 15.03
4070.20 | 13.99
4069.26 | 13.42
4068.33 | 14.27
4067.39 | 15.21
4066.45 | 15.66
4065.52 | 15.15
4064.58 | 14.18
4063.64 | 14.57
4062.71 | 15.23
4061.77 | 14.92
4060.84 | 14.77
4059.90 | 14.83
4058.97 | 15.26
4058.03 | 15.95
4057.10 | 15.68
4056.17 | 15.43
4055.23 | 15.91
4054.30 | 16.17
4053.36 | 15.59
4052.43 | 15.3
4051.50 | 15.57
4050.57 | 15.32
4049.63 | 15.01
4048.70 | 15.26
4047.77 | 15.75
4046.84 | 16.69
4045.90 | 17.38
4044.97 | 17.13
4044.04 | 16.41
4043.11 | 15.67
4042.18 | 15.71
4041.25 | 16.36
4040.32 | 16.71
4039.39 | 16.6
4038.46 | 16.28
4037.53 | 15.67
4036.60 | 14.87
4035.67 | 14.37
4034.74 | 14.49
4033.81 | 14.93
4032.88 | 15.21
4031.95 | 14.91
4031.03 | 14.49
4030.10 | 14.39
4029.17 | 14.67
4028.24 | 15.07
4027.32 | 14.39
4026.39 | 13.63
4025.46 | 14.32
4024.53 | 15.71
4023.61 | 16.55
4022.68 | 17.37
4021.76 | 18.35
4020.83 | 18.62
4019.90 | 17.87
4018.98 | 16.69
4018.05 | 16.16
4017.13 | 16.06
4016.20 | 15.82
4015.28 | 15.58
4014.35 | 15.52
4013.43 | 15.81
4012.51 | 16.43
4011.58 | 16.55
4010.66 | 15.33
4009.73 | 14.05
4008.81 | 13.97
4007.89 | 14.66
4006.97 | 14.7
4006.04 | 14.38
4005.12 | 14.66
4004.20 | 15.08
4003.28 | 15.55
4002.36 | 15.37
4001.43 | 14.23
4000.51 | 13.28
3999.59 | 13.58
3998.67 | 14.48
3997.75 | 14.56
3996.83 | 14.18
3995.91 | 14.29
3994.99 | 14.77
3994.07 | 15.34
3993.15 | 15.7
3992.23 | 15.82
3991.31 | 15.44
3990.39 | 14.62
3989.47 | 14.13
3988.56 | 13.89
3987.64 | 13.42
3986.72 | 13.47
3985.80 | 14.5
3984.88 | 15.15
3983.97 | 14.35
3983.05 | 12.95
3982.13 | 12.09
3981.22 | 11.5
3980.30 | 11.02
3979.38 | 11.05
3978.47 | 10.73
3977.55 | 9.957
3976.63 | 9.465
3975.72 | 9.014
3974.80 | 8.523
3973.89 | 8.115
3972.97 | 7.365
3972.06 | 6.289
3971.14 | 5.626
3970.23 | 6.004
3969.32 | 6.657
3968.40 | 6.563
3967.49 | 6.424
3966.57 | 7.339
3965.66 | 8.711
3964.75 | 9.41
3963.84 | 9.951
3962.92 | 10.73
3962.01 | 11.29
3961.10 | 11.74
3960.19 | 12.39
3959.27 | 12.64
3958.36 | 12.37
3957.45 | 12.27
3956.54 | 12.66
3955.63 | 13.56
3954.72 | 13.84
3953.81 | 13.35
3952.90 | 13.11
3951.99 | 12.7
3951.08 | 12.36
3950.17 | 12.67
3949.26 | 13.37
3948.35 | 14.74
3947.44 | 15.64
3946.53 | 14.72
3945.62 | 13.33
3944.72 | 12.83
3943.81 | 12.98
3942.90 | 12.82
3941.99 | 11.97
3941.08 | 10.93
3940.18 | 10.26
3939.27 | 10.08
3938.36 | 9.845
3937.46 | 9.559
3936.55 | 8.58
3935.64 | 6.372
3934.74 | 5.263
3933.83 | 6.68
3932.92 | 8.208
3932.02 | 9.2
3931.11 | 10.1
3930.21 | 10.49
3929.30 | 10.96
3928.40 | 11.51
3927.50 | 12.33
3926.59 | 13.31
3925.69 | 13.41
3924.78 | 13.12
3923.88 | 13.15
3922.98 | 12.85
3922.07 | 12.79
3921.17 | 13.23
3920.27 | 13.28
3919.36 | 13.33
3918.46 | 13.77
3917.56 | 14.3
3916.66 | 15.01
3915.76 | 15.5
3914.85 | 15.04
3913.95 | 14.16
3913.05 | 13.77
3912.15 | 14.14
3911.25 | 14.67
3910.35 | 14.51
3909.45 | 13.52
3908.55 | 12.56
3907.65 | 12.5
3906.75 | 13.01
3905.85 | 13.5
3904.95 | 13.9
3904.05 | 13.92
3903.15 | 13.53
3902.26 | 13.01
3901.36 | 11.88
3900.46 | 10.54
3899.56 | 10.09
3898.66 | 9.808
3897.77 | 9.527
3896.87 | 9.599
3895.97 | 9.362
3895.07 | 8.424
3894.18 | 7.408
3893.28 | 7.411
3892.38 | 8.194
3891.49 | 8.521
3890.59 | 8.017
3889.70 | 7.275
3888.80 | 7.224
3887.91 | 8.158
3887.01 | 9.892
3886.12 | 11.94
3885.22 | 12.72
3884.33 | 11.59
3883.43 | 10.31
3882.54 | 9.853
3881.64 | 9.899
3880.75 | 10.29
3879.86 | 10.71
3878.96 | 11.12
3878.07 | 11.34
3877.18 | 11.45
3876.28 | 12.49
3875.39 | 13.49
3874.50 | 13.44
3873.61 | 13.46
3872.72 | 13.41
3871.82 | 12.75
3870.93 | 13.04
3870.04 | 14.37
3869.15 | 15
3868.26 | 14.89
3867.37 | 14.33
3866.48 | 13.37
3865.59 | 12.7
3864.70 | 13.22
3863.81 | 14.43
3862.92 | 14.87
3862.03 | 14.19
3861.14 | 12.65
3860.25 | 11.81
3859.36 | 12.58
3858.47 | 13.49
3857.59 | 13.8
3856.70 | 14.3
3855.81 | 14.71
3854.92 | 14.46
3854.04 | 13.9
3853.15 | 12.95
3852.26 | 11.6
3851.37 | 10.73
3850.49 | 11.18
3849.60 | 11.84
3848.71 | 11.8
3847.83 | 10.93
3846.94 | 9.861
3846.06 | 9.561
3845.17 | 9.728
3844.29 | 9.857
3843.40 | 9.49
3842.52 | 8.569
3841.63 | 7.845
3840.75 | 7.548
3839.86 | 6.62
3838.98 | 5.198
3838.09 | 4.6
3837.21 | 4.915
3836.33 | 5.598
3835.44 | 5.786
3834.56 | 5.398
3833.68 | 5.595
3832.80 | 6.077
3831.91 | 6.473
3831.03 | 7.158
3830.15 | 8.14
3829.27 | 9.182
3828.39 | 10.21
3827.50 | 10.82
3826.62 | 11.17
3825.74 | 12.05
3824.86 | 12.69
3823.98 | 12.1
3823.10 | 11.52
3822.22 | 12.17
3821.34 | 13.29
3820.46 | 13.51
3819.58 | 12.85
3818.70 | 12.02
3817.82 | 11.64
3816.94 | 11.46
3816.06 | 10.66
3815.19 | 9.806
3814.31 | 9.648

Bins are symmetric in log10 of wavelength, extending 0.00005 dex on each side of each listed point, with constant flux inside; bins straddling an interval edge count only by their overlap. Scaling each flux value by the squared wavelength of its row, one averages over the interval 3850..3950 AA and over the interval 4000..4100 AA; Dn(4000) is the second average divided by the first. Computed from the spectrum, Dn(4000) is 1.35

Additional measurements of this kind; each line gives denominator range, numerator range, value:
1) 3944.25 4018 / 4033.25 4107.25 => 1.17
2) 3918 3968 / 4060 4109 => 1.24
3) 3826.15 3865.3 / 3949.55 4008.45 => 1.28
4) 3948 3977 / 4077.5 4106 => 1.33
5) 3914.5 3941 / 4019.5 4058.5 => 1.46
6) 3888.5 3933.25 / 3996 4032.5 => 1.36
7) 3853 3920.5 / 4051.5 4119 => 1.21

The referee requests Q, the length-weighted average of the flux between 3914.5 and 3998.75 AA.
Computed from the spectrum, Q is 11.8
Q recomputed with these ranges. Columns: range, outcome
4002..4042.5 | 15.5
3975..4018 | 14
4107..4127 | 13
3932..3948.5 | 10.7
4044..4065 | 15.6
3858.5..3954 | 11.9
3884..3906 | 10.2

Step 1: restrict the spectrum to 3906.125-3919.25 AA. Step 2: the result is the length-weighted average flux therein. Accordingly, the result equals 14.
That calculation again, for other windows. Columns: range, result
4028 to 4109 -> 14.2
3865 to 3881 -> 12.9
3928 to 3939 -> 8.9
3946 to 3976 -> 10.7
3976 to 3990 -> 12.5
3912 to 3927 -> 13.8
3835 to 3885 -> 11.4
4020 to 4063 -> 15.6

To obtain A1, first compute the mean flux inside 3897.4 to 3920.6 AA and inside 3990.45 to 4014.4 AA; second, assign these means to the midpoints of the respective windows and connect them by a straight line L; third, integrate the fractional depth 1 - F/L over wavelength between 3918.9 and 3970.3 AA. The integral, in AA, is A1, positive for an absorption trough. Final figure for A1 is 9.5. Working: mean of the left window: 13.2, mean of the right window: 14.9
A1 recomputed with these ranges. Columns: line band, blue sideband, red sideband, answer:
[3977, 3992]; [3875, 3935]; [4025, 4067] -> 0.7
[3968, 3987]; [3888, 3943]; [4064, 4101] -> 3.5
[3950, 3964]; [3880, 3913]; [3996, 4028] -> 0.9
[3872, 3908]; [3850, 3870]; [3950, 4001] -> 6.0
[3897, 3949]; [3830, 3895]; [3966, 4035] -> -1.3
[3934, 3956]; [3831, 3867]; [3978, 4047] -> 2.2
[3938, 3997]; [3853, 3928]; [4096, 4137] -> 3.4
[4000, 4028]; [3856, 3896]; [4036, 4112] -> -4.6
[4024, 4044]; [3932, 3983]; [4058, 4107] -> -4.7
